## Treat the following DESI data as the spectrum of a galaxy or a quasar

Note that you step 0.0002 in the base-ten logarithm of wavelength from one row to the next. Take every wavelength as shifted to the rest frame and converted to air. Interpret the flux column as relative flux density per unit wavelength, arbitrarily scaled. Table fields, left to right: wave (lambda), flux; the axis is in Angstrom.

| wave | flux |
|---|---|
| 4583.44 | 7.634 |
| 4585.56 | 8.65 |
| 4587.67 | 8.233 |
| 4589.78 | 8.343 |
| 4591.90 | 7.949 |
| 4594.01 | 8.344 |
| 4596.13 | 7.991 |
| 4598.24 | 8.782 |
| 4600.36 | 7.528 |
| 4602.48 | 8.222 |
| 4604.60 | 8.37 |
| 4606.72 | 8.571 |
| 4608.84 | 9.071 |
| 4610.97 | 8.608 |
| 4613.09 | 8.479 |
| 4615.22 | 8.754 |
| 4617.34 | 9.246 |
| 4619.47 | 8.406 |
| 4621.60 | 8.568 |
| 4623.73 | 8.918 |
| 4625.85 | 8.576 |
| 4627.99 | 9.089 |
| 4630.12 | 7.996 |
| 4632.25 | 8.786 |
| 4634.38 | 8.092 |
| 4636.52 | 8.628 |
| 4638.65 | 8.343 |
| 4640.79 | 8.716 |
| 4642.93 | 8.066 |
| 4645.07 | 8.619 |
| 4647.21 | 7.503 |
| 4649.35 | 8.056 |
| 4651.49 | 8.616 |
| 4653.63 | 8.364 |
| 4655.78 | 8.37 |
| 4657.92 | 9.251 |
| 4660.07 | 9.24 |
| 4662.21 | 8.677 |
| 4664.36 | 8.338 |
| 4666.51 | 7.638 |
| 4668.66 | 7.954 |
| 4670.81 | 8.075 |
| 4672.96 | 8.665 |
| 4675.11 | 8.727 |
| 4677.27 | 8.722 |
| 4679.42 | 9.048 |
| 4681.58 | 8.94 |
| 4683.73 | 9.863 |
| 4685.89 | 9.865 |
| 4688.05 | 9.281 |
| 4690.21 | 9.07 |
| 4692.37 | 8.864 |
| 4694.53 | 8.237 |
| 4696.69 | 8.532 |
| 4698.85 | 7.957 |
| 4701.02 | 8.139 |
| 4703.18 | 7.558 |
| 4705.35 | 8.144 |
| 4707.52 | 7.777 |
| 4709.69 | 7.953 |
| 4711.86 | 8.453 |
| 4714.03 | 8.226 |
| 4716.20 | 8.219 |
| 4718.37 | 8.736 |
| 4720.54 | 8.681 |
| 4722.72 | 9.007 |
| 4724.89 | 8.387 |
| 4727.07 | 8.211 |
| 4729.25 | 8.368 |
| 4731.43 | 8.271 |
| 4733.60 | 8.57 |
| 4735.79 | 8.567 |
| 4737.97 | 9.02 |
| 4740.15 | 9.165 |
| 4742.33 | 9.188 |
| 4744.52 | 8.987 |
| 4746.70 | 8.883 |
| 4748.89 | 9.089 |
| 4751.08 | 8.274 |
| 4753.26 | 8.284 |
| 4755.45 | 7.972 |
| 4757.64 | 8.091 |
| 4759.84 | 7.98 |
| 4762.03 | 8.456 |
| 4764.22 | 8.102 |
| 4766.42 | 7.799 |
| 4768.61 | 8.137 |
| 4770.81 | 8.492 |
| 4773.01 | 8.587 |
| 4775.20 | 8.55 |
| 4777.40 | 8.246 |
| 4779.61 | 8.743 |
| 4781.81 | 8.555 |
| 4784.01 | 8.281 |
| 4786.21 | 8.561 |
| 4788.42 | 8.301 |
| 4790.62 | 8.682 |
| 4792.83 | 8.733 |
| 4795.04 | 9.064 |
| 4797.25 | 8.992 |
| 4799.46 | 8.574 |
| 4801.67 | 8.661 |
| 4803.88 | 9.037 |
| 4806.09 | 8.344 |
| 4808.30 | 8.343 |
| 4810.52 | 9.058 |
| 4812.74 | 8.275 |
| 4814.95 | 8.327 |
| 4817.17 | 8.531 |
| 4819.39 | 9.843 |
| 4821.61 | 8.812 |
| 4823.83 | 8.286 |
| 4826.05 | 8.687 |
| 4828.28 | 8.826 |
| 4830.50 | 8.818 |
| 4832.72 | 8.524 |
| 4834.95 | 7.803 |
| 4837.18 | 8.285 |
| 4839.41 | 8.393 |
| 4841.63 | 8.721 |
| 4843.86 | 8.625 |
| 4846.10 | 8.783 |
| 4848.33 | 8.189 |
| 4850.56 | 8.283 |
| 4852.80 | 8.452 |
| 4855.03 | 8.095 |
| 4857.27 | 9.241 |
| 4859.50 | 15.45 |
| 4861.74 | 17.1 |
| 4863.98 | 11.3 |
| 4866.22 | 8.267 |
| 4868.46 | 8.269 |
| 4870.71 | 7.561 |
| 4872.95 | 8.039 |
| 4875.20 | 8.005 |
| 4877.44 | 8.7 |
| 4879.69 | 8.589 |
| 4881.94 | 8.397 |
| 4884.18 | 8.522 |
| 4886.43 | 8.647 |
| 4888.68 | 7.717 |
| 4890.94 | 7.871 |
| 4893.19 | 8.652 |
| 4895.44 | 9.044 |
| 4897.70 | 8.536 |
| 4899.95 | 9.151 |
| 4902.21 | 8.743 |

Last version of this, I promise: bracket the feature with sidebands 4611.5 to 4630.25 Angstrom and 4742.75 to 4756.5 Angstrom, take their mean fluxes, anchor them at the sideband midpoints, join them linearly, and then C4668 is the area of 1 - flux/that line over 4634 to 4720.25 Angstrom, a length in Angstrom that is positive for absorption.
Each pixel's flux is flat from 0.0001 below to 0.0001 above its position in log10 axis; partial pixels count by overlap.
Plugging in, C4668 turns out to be 1.7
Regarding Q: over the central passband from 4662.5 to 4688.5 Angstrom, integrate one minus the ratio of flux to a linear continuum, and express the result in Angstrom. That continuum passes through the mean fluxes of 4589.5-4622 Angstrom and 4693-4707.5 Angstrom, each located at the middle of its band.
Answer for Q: -1.8 Angstrom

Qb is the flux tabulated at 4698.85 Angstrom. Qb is 7.957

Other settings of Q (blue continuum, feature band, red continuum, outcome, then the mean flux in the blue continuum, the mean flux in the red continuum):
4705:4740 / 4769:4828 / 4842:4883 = 2.13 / 8.44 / 9.39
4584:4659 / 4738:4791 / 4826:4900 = 1.73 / 8.45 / 8.99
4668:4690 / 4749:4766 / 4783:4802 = 1.04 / 8.94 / 8.65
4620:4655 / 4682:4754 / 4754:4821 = -1.11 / 8.43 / 8.51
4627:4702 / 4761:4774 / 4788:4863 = 0.94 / 8.58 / 9.08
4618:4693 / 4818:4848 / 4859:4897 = 1.75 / 8.63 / 9.31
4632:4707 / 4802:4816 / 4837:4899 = 0.54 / 8.53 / 9.07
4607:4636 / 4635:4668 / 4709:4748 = 0.87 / 8.66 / 8.62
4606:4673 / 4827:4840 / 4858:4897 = 1.11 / 8.51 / 9.4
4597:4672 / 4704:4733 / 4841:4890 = 1.35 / 8.47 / 9.22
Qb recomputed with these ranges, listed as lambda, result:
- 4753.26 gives 8.284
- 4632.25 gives 8.786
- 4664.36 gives 8.338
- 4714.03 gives 8.226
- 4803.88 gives 9.037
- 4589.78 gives 8.343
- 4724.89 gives 8.387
